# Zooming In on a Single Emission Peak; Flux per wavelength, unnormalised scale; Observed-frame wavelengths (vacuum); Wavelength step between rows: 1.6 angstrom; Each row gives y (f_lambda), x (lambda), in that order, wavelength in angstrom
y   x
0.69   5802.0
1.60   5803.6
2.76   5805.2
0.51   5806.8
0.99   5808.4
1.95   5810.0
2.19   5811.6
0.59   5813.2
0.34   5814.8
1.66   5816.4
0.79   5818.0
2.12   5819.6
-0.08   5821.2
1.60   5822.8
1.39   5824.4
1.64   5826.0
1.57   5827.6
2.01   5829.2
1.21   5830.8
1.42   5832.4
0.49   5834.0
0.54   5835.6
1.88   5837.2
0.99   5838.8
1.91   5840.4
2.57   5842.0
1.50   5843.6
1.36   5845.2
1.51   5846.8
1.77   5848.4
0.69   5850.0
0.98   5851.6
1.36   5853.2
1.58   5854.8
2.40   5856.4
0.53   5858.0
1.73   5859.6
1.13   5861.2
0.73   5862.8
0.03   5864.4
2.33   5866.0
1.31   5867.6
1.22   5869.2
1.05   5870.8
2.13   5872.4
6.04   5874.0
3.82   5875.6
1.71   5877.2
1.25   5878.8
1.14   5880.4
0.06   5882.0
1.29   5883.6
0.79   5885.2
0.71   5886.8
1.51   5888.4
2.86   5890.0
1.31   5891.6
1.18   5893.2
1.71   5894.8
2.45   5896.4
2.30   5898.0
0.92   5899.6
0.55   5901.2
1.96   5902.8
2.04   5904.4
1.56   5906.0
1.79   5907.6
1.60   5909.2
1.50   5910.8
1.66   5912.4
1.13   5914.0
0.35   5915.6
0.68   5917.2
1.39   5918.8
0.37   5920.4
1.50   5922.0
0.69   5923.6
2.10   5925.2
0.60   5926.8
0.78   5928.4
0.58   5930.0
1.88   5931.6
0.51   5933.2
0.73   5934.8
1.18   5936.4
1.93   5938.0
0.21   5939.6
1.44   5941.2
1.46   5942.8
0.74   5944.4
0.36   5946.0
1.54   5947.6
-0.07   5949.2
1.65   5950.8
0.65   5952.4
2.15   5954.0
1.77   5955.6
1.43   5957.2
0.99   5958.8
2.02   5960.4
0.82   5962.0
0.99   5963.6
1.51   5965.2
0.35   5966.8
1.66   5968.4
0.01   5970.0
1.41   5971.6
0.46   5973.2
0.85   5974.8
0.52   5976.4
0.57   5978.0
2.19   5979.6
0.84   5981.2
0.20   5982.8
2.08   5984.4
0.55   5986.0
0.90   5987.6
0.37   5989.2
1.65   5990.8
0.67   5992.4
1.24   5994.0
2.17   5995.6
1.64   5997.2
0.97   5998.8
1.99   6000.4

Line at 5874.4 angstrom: H-gamma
